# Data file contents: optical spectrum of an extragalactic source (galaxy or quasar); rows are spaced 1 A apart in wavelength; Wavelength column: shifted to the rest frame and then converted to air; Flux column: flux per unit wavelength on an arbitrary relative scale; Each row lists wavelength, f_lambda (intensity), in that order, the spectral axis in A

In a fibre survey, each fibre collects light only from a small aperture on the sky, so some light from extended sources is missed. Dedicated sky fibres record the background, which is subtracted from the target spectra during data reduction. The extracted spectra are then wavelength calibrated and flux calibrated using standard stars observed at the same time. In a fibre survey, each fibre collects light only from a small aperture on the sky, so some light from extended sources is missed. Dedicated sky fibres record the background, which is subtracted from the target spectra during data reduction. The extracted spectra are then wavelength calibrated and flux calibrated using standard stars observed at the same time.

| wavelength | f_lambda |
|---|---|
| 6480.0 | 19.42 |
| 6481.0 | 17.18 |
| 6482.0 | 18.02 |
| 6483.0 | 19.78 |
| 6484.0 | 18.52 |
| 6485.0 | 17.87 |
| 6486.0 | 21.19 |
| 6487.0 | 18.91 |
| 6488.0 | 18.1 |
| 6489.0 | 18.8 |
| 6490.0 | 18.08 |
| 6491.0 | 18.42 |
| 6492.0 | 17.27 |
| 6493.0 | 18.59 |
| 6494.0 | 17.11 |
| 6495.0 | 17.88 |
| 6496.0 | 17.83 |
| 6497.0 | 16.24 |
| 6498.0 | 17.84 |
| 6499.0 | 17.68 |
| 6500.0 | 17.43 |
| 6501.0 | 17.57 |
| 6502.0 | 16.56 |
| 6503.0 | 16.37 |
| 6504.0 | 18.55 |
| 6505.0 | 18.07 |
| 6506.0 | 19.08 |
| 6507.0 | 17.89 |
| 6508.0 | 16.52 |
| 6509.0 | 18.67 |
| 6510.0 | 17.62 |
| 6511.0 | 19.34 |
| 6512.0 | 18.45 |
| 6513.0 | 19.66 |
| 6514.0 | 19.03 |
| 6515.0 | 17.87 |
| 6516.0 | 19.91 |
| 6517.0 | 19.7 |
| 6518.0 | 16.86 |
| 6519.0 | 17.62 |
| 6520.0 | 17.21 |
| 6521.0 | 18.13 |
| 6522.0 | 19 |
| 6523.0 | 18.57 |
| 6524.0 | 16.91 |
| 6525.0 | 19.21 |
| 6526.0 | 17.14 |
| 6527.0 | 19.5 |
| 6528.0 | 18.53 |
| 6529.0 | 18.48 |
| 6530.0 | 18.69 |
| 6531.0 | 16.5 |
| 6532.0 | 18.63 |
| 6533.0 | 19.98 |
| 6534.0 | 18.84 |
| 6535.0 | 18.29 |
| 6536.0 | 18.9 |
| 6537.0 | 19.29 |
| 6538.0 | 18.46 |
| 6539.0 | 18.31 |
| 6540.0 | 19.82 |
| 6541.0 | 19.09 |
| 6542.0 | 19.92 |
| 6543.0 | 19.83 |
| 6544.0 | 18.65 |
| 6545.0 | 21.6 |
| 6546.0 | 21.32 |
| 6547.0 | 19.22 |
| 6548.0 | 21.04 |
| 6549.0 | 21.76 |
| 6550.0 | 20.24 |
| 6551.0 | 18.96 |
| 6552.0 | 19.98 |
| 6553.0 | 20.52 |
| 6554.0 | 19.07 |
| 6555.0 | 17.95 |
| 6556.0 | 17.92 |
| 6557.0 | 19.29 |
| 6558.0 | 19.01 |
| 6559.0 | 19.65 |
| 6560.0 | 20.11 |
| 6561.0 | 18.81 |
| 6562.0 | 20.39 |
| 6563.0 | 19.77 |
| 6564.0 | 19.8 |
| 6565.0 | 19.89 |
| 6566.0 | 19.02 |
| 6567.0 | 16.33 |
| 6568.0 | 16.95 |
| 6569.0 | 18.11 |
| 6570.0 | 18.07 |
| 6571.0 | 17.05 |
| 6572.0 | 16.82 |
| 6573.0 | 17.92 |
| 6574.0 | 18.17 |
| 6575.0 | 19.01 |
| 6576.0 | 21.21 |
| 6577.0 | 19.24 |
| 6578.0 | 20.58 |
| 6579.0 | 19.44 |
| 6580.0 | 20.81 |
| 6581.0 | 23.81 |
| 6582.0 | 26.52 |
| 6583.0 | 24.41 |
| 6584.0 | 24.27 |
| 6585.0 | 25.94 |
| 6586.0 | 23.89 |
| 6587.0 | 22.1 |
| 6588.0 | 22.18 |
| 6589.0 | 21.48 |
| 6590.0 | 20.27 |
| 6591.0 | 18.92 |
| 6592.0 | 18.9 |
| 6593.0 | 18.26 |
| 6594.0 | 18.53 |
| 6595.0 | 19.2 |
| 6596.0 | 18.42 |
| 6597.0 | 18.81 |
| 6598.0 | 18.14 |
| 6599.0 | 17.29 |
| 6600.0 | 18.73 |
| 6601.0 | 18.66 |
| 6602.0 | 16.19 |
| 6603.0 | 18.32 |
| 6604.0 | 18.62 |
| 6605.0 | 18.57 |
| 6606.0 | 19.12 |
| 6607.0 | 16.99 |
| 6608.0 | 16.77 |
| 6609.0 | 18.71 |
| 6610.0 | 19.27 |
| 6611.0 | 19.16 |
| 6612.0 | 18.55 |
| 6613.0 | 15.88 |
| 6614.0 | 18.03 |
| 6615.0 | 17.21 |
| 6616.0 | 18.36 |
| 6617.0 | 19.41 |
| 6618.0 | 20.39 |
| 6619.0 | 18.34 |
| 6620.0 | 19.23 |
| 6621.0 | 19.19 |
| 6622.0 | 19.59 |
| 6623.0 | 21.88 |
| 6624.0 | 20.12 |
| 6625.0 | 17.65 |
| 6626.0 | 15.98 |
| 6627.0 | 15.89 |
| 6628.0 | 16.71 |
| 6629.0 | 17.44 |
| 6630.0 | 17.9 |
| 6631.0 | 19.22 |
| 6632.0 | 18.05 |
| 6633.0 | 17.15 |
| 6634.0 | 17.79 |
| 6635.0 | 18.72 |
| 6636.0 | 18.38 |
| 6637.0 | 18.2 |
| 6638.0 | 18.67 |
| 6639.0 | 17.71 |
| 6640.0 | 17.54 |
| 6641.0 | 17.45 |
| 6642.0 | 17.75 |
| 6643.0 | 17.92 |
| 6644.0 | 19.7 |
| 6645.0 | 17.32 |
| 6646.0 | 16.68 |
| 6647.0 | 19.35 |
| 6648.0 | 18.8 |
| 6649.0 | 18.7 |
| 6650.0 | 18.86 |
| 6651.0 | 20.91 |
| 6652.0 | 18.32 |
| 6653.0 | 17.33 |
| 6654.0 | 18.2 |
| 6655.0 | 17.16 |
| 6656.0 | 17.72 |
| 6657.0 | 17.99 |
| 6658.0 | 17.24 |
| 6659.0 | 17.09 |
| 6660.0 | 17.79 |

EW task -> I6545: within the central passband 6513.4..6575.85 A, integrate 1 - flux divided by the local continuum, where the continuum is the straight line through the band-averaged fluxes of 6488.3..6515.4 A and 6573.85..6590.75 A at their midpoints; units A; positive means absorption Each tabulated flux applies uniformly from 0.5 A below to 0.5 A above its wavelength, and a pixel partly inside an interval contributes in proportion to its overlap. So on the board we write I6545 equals 3.6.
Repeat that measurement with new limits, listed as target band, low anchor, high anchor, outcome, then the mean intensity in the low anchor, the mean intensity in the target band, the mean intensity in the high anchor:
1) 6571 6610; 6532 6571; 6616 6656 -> -2.0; 19.3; 19.8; 18.3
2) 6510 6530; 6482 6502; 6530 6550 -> 0.5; 18.1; 18.5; 19.4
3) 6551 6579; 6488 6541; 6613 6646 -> -1.1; 18.2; 18.9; 18.2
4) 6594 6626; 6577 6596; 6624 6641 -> 1.7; 21.5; 18.5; 17.8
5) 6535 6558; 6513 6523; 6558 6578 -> -1.1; 18.4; 19.6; 18.8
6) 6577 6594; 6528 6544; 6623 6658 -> -3.0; 18.9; 21.8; 18.1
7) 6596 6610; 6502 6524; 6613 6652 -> 0.1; 18.2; 18.1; 18.3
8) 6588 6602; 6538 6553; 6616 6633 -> 0.1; 19.9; 18.9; 18.5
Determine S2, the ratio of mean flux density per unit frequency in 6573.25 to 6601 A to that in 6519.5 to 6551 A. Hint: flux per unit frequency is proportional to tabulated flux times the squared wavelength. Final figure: 1.1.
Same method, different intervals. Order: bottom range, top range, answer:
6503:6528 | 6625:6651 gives 1.02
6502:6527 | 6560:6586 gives 1.13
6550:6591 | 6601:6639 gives 0.92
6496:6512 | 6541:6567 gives 1.13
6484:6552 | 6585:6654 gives 1.03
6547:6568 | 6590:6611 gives 0.96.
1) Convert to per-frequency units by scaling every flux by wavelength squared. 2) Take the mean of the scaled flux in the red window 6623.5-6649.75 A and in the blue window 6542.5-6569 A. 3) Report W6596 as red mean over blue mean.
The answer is 0.95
